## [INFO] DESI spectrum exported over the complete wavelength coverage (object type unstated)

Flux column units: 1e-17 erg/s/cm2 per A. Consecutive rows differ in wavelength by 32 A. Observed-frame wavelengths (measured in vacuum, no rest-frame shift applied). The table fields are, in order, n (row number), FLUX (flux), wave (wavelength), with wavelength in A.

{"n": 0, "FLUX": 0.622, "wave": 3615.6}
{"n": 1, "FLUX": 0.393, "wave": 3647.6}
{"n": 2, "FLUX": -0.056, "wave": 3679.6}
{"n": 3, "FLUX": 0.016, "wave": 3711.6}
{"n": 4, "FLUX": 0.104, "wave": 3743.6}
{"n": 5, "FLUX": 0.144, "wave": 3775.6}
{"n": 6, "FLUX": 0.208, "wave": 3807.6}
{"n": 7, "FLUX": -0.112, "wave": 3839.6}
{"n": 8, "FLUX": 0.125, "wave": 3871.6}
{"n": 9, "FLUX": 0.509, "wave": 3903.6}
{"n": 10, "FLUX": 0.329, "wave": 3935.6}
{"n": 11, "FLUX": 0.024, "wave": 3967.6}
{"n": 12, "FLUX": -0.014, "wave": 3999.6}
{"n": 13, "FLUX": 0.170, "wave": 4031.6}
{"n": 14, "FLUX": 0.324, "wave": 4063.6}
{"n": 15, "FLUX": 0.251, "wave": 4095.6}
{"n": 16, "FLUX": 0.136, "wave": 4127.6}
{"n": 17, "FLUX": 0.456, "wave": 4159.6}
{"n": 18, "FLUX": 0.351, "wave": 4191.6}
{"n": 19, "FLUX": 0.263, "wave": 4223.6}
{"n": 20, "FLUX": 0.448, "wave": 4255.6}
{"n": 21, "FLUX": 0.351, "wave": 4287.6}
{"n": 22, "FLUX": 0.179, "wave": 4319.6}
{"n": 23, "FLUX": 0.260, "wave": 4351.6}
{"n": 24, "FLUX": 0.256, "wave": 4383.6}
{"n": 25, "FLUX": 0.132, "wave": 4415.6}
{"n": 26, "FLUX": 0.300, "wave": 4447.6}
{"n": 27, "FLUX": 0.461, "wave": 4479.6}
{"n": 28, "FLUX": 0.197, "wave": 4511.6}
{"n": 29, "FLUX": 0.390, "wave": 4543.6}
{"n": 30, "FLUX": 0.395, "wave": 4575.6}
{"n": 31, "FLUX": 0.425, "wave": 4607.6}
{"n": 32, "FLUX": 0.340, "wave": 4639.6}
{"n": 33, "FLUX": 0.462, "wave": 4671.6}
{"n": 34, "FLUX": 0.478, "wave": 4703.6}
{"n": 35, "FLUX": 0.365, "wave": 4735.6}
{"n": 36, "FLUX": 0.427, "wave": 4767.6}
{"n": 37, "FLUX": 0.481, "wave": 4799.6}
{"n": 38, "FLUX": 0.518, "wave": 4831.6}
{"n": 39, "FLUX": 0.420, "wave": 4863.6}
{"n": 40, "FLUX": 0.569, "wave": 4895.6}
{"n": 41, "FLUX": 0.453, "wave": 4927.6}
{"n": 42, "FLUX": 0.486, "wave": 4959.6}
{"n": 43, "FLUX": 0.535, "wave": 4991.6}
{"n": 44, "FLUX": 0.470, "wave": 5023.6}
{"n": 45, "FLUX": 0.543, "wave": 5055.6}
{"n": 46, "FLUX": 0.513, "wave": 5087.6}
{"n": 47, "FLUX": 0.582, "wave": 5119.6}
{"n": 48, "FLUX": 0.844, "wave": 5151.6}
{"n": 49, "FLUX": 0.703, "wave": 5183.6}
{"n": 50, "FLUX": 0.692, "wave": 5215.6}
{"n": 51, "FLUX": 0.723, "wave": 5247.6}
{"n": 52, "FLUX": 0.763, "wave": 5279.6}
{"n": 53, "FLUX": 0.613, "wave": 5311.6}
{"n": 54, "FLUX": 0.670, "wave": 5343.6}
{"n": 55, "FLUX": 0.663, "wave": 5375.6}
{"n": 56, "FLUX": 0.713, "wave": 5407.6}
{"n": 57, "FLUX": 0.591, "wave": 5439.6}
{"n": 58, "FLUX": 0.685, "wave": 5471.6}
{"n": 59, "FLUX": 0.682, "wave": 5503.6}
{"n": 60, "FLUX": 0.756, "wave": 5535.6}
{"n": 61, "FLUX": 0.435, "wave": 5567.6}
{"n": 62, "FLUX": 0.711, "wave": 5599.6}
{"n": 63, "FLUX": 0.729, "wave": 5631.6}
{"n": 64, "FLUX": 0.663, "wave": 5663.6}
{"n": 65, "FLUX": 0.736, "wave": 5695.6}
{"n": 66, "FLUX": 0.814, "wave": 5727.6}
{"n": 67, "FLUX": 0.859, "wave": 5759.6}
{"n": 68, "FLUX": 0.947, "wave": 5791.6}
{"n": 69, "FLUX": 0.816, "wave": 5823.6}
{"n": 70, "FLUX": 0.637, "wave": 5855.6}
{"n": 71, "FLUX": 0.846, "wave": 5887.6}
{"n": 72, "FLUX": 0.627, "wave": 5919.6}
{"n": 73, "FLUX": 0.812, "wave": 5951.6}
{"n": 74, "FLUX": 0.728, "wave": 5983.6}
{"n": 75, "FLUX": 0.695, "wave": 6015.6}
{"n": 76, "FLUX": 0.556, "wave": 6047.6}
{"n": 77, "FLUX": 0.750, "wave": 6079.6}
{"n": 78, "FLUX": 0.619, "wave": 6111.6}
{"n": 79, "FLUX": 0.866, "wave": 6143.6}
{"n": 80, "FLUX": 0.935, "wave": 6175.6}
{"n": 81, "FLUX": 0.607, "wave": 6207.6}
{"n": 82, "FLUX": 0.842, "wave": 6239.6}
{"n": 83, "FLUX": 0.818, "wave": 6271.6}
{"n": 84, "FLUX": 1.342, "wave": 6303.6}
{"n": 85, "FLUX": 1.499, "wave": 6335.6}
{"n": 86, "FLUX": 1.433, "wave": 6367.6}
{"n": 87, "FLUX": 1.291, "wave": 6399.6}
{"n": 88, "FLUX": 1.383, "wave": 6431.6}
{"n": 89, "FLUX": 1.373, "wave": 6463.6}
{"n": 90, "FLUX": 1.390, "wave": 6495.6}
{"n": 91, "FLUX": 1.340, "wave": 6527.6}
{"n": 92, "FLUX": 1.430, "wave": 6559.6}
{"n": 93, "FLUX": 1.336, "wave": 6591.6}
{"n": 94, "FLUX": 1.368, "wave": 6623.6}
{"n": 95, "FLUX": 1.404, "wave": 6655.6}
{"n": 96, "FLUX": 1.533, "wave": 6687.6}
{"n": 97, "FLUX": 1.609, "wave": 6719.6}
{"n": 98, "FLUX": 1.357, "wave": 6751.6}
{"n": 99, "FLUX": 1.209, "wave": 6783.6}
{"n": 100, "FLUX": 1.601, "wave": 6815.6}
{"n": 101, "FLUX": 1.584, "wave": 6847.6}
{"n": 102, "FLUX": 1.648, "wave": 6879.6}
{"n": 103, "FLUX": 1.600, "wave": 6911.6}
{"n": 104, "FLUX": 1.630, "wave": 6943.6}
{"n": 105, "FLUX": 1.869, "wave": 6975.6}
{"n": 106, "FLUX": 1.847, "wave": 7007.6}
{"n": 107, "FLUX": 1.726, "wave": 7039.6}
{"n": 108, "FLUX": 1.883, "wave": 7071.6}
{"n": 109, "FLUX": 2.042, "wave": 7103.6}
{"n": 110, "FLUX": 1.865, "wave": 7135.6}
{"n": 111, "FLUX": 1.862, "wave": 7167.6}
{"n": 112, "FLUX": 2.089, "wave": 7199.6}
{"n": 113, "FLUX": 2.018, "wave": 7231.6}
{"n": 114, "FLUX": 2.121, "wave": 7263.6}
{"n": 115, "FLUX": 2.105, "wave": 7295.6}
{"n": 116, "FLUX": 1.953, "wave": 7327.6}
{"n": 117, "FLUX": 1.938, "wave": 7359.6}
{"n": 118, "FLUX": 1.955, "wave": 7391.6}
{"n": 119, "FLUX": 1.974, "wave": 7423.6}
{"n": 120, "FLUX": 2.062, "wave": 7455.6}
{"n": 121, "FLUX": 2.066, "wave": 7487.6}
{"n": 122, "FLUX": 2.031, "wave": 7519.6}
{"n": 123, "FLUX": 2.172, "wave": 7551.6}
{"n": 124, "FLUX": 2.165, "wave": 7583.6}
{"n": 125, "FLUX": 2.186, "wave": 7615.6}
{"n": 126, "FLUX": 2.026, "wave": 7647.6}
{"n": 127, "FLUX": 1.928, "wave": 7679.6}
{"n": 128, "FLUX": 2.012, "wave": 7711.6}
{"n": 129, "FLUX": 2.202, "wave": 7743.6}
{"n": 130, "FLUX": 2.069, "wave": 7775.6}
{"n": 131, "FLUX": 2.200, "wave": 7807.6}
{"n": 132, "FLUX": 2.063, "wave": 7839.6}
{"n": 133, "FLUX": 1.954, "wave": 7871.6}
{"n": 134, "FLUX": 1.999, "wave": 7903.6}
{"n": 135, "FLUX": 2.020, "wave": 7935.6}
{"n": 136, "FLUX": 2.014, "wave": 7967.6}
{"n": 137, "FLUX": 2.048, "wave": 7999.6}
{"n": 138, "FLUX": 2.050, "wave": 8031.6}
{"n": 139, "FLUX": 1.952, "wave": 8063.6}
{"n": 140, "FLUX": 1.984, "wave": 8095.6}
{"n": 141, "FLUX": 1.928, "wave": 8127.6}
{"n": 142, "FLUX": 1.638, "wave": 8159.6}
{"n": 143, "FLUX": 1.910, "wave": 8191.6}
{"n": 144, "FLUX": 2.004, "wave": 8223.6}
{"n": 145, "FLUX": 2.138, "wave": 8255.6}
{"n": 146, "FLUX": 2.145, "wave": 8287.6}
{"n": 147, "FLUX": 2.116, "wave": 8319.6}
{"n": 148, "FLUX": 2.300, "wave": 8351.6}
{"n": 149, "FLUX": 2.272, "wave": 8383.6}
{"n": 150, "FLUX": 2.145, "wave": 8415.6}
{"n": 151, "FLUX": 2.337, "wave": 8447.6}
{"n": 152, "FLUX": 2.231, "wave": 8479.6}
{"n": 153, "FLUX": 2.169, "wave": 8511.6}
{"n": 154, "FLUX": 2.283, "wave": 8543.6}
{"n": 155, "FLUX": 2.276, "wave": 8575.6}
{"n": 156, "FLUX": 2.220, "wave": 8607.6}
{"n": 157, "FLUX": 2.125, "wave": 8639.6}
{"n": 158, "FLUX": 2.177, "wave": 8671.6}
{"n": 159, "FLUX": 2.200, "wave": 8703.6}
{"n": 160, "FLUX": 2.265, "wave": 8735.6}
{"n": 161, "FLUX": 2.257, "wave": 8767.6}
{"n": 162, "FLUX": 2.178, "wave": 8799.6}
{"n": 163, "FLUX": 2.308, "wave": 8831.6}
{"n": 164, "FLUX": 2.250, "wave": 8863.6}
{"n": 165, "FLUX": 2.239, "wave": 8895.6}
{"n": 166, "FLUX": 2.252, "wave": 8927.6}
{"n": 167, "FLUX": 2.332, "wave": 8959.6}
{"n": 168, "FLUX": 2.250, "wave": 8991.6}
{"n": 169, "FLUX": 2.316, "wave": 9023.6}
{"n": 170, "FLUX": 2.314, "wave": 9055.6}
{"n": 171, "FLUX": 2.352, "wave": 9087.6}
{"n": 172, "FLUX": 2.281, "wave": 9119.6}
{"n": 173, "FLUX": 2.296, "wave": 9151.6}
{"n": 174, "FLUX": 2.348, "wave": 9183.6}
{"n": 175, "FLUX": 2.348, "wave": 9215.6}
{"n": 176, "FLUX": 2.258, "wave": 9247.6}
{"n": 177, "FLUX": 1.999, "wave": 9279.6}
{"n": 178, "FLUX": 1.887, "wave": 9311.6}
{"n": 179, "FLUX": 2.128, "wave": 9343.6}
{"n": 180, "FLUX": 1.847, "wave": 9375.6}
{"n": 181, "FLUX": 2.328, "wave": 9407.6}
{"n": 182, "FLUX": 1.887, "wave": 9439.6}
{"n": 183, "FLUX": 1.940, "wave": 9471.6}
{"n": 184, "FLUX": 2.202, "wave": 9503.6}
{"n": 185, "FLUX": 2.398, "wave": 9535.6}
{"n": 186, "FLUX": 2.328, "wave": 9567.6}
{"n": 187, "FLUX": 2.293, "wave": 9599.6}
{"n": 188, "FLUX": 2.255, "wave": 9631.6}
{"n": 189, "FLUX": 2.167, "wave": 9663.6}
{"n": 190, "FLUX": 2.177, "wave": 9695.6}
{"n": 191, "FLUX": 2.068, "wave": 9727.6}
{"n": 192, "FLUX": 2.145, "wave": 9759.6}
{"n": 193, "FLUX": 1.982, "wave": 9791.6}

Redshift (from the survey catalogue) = 0.58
